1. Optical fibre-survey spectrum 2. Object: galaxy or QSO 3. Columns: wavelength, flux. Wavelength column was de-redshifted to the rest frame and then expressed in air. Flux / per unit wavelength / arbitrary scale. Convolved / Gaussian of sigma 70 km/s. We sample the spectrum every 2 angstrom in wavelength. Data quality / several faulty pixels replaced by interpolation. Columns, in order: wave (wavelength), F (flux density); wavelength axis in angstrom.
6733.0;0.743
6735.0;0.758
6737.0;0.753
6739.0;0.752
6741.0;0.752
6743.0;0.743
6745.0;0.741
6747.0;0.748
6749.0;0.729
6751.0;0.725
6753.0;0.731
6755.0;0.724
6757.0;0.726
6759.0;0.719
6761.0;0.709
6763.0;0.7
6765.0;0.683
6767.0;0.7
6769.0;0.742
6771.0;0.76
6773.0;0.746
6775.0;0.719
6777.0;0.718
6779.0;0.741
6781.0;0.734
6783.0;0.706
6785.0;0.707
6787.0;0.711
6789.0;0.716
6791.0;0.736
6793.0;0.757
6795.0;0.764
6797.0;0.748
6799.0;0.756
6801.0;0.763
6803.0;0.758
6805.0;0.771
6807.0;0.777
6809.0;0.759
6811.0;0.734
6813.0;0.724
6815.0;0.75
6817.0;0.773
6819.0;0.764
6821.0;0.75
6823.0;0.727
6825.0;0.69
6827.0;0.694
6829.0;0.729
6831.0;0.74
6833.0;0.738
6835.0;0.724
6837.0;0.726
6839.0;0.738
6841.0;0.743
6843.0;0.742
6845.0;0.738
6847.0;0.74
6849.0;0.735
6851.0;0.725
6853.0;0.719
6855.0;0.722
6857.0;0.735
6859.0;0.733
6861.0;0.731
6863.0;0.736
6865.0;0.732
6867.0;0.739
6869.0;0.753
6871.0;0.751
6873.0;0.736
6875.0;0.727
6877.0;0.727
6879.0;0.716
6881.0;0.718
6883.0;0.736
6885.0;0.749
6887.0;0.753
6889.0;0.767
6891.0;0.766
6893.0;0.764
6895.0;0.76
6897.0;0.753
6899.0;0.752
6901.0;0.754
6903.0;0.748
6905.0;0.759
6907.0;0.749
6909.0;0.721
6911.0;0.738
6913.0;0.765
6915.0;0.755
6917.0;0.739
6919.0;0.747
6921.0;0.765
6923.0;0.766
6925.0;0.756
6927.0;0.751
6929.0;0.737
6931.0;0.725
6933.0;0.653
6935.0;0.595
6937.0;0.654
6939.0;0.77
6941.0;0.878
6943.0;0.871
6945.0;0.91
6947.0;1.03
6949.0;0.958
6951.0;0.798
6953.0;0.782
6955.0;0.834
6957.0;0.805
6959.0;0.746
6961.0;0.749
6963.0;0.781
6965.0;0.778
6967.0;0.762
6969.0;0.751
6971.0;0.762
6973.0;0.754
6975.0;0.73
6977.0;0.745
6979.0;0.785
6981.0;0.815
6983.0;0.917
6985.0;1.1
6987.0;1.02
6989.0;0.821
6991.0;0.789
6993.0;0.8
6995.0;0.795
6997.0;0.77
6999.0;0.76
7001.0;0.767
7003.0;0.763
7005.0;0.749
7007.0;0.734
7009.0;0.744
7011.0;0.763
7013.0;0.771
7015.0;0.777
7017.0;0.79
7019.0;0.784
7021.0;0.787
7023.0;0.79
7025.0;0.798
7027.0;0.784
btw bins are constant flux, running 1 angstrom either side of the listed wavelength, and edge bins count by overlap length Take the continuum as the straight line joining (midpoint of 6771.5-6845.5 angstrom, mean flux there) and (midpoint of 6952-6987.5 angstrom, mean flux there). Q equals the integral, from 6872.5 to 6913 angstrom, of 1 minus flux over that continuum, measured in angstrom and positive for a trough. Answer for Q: 1.6 angstrom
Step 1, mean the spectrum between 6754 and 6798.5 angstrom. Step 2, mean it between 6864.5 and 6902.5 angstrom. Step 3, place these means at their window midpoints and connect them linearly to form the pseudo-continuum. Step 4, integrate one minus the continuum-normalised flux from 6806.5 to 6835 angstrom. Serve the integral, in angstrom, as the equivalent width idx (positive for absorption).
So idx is -0.16 angstrom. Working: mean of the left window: 0.726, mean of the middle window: 0.738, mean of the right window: 0.745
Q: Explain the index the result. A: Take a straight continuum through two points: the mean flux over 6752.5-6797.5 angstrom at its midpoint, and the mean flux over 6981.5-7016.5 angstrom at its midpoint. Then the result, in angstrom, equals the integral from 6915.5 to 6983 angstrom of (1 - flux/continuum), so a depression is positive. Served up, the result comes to 1.2 angstrom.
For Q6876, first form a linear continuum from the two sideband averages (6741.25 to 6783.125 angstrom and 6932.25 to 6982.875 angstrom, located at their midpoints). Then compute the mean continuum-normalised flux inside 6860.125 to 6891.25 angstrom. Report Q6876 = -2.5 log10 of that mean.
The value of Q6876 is 0.04 mag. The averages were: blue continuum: 0.727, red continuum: 0.791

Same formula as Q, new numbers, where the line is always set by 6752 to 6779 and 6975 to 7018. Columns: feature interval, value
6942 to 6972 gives -1.11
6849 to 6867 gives 0.62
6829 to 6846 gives 0.29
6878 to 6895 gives 0.43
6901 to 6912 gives 0.42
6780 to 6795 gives 0.07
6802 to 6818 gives -0.38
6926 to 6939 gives 1.51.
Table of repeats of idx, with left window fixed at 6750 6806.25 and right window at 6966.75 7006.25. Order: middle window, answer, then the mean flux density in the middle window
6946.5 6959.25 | -0.9 angstrom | 0.85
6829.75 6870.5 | 1.2 angstrom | 0.735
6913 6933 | 1.0 angstrom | 0.745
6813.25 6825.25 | 0.0 angstrom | 0.744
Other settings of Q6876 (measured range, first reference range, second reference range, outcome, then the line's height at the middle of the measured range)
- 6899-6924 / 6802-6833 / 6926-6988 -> 0.048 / 0.784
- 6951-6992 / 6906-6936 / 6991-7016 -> -0.080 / 0.753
